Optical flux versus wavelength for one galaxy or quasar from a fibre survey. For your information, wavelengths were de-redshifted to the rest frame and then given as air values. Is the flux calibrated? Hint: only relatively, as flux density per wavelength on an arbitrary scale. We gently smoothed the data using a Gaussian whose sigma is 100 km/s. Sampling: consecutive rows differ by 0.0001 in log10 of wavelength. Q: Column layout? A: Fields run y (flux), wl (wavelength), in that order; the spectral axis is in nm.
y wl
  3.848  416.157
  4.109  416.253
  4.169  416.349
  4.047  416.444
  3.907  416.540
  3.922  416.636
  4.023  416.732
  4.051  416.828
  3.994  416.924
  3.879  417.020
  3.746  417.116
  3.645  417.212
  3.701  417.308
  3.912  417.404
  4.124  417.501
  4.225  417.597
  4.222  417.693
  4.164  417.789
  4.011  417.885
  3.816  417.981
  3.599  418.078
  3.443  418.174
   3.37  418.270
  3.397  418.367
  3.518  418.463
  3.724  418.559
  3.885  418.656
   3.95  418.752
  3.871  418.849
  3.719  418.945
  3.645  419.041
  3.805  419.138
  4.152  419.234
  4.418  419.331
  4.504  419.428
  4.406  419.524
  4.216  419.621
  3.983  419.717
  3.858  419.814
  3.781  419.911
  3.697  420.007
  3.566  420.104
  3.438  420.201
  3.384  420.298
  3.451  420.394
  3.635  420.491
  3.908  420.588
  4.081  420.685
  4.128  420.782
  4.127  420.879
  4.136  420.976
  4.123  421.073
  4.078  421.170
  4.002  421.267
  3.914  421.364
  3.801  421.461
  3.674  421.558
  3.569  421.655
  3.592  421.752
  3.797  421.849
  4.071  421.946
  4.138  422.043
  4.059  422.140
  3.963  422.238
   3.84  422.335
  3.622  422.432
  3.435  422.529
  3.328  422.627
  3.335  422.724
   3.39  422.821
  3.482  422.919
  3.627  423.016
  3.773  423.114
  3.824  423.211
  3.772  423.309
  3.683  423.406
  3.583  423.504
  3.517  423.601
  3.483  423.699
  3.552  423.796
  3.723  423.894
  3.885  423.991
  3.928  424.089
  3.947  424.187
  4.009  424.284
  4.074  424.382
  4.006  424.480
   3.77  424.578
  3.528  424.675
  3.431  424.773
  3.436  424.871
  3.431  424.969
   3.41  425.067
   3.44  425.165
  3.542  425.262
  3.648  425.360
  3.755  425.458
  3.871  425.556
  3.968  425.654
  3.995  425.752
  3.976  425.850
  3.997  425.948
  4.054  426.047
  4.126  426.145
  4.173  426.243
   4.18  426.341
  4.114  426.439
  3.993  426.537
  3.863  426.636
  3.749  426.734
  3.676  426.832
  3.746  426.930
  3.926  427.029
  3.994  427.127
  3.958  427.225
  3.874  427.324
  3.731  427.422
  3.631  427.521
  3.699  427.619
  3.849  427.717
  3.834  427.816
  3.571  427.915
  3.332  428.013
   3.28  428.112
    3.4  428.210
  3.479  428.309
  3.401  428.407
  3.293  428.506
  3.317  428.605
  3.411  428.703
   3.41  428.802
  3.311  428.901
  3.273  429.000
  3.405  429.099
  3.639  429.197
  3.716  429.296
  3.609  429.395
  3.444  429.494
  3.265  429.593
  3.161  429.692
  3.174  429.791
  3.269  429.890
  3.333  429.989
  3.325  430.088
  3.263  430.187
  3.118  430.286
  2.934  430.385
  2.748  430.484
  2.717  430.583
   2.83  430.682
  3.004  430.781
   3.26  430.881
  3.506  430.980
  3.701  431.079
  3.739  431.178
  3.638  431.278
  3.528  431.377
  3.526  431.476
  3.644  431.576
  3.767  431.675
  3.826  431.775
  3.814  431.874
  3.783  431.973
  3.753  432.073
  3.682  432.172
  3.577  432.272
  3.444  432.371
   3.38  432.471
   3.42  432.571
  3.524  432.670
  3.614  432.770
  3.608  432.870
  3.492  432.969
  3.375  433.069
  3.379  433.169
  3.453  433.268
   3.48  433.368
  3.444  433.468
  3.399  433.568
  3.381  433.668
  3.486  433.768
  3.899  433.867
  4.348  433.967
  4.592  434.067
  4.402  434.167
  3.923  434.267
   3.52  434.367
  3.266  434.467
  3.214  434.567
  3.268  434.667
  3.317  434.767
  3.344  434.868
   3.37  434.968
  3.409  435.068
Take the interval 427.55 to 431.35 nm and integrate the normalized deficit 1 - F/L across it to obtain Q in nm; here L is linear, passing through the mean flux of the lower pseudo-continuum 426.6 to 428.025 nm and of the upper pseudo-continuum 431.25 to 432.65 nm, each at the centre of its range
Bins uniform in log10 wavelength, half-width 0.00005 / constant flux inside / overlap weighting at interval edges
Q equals 0.35 nm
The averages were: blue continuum 3.77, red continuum 3.63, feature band 3.36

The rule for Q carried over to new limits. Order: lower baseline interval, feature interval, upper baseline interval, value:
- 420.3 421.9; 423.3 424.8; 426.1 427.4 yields 0.06 nm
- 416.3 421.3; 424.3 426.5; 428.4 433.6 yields -0.11 nm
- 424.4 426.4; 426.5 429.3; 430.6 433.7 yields 0.06 nm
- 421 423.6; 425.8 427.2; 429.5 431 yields -0.22 nm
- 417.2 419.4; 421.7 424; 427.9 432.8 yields 0.00 nm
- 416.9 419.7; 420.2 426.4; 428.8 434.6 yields -0.05 nm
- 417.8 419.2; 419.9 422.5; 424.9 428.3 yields -0.07 nm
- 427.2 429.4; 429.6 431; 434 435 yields 0.18 nm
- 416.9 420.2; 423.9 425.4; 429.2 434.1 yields 0.00 nm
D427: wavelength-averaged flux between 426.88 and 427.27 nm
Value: 3.91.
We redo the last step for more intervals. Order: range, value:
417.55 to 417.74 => 4.23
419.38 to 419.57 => 4.47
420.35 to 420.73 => 3.76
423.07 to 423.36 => 3.79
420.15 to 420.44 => 3.43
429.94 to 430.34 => 3.26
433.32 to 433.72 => 3.42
